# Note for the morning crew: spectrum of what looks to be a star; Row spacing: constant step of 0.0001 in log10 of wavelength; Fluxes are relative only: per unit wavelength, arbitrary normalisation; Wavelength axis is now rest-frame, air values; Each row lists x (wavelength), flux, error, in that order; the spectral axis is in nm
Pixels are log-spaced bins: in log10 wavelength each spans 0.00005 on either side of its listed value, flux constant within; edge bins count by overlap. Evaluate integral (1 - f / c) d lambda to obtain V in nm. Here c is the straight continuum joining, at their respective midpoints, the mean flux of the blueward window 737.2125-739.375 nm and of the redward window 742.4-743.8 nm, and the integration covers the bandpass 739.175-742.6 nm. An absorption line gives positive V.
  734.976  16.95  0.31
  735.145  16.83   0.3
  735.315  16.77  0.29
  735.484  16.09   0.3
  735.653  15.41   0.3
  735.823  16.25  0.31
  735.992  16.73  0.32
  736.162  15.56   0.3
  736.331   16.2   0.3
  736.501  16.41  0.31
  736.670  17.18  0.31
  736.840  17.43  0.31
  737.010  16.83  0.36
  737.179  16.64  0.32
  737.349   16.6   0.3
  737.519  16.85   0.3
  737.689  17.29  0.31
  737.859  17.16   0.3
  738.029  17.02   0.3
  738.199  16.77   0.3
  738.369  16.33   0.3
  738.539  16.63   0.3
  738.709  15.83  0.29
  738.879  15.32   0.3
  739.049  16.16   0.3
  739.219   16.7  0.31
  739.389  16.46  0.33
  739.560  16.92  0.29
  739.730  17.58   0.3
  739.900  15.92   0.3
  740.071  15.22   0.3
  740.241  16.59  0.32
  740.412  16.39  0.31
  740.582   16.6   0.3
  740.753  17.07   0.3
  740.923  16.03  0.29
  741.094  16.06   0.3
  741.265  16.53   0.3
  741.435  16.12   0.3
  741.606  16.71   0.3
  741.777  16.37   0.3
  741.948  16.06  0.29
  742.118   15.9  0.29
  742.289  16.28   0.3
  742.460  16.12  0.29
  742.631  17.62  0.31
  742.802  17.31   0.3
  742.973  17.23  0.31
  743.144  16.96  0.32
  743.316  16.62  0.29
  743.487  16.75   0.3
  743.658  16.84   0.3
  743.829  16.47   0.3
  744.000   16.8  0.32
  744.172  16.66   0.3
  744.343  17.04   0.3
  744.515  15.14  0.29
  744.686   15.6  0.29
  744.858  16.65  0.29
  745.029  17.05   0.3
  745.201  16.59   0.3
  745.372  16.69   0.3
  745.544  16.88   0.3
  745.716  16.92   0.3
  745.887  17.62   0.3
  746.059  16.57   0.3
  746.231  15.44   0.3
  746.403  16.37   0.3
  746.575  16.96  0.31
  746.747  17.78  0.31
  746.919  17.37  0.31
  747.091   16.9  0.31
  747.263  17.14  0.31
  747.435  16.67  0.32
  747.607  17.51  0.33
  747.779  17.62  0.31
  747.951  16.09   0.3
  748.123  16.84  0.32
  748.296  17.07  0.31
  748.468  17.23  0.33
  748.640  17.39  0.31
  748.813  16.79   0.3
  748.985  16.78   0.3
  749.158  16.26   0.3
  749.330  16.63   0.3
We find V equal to 0.07 nm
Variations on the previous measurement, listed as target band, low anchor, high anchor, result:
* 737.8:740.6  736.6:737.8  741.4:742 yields 0.04 nm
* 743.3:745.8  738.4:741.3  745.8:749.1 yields 0.02 nm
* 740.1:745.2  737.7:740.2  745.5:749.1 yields 0.05 nm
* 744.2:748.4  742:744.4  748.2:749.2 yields 0.02 nm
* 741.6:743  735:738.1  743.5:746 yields 0.00 nm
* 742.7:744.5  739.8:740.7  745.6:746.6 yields -0.04 nm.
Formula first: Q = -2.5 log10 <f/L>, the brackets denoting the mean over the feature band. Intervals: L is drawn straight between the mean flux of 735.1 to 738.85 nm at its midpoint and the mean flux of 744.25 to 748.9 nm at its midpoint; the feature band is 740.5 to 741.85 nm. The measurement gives 0.02 mag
